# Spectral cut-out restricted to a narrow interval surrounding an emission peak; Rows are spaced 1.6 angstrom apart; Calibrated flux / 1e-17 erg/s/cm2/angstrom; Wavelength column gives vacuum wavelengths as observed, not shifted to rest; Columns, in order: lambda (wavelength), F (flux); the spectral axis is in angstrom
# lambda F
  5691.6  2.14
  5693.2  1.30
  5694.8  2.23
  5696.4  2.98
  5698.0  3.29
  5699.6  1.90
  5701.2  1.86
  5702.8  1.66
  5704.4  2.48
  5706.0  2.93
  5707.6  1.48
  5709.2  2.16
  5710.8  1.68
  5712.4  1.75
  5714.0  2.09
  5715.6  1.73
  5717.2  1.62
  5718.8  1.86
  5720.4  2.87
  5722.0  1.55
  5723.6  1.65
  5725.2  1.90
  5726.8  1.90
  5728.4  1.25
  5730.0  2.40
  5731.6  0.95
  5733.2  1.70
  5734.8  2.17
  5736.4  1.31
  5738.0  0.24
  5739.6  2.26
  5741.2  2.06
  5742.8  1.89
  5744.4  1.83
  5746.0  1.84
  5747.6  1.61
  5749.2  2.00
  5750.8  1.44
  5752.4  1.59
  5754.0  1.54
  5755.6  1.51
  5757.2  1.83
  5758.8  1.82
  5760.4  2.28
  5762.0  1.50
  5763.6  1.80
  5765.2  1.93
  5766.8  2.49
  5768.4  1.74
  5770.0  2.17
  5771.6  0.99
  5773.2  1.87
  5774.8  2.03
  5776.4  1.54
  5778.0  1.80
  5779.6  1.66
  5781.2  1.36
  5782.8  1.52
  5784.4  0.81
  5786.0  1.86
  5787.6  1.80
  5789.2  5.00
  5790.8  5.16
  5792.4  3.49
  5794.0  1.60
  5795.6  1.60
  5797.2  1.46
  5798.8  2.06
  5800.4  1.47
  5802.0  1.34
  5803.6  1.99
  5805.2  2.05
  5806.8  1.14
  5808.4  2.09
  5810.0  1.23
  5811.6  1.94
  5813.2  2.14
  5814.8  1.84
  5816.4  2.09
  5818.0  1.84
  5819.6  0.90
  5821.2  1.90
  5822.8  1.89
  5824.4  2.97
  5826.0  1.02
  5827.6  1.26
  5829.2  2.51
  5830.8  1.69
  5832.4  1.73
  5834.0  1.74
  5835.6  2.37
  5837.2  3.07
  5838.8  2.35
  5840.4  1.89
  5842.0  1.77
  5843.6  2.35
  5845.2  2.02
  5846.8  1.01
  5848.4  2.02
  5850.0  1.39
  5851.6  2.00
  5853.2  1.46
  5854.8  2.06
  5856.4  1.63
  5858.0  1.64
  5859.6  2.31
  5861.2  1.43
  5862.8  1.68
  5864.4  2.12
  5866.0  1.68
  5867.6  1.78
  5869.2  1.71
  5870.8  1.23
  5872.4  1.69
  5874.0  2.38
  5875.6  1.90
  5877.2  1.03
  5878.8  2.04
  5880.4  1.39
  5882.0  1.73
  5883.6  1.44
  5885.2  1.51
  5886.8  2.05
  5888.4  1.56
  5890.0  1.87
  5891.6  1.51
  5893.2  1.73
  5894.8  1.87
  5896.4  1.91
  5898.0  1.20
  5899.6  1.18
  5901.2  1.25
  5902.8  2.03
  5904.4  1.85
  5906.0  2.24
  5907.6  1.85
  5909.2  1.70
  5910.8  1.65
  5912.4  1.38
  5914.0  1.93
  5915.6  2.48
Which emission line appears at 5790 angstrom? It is Hgamma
